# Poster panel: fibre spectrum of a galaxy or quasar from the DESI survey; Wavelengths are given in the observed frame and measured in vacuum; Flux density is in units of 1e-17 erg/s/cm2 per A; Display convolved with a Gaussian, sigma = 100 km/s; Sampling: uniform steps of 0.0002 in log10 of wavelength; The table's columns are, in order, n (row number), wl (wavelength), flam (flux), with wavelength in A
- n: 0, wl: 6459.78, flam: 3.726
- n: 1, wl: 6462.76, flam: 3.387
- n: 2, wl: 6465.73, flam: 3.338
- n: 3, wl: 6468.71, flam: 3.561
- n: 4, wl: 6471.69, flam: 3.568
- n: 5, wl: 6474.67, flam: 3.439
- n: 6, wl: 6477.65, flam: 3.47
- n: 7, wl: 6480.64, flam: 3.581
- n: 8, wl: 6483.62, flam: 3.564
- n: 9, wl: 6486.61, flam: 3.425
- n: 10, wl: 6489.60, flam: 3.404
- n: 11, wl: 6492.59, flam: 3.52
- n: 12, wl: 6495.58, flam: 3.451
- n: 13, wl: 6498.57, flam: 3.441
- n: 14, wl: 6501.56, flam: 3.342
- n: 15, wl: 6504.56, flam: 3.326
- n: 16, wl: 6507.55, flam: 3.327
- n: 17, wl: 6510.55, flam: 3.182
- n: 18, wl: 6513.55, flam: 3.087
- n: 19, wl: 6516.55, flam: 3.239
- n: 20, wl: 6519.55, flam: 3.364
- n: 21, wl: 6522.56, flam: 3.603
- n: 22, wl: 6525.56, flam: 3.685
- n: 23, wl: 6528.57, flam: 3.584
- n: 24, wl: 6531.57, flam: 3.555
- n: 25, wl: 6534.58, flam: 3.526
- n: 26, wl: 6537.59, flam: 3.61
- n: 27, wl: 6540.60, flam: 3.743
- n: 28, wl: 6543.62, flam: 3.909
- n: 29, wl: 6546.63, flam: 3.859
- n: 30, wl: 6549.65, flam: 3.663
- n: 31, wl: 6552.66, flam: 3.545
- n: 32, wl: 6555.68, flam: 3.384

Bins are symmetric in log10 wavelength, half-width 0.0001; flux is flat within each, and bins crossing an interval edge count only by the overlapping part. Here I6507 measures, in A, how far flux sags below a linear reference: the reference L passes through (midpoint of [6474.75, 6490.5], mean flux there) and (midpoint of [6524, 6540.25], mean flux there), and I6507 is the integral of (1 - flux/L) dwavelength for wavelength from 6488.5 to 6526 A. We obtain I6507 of 1.8 A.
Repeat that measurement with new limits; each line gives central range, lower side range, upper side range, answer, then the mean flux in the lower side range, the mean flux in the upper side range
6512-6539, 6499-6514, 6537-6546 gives 0.6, 3.28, 3.78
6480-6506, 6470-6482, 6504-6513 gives -0.5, 3.51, 3.25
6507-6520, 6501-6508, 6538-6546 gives 0.8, 3.33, 3.8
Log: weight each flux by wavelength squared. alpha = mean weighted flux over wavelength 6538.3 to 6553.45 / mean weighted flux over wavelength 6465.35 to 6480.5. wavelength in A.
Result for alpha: 1.1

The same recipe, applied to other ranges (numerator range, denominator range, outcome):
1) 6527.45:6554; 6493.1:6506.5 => 1.09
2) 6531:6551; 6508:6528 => 1.11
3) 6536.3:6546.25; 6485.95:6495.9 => 1.11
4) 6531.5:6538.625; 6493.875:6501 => 1.05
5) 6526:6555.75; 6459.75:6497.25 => 1.07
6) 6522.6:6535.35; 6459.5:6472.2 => 1.05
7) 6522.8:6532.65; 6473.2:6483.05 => 1.05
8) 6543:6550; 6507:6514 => 1.21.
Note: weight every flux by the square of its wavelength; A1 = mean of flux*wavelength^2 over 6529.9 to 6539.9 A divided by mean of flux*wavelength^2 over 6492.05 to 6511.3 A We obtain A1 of 1.1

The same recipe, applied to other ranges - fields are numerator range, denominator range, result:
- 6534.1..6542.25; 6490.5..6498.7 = 1.06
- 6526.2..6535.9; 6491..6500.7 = 1.04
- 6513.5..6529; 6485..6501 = 1.01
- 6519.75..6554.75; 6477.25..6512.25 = 1.08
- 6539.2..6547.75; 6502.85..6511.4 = 1.18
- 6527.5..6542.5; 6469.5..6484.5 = 1.04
